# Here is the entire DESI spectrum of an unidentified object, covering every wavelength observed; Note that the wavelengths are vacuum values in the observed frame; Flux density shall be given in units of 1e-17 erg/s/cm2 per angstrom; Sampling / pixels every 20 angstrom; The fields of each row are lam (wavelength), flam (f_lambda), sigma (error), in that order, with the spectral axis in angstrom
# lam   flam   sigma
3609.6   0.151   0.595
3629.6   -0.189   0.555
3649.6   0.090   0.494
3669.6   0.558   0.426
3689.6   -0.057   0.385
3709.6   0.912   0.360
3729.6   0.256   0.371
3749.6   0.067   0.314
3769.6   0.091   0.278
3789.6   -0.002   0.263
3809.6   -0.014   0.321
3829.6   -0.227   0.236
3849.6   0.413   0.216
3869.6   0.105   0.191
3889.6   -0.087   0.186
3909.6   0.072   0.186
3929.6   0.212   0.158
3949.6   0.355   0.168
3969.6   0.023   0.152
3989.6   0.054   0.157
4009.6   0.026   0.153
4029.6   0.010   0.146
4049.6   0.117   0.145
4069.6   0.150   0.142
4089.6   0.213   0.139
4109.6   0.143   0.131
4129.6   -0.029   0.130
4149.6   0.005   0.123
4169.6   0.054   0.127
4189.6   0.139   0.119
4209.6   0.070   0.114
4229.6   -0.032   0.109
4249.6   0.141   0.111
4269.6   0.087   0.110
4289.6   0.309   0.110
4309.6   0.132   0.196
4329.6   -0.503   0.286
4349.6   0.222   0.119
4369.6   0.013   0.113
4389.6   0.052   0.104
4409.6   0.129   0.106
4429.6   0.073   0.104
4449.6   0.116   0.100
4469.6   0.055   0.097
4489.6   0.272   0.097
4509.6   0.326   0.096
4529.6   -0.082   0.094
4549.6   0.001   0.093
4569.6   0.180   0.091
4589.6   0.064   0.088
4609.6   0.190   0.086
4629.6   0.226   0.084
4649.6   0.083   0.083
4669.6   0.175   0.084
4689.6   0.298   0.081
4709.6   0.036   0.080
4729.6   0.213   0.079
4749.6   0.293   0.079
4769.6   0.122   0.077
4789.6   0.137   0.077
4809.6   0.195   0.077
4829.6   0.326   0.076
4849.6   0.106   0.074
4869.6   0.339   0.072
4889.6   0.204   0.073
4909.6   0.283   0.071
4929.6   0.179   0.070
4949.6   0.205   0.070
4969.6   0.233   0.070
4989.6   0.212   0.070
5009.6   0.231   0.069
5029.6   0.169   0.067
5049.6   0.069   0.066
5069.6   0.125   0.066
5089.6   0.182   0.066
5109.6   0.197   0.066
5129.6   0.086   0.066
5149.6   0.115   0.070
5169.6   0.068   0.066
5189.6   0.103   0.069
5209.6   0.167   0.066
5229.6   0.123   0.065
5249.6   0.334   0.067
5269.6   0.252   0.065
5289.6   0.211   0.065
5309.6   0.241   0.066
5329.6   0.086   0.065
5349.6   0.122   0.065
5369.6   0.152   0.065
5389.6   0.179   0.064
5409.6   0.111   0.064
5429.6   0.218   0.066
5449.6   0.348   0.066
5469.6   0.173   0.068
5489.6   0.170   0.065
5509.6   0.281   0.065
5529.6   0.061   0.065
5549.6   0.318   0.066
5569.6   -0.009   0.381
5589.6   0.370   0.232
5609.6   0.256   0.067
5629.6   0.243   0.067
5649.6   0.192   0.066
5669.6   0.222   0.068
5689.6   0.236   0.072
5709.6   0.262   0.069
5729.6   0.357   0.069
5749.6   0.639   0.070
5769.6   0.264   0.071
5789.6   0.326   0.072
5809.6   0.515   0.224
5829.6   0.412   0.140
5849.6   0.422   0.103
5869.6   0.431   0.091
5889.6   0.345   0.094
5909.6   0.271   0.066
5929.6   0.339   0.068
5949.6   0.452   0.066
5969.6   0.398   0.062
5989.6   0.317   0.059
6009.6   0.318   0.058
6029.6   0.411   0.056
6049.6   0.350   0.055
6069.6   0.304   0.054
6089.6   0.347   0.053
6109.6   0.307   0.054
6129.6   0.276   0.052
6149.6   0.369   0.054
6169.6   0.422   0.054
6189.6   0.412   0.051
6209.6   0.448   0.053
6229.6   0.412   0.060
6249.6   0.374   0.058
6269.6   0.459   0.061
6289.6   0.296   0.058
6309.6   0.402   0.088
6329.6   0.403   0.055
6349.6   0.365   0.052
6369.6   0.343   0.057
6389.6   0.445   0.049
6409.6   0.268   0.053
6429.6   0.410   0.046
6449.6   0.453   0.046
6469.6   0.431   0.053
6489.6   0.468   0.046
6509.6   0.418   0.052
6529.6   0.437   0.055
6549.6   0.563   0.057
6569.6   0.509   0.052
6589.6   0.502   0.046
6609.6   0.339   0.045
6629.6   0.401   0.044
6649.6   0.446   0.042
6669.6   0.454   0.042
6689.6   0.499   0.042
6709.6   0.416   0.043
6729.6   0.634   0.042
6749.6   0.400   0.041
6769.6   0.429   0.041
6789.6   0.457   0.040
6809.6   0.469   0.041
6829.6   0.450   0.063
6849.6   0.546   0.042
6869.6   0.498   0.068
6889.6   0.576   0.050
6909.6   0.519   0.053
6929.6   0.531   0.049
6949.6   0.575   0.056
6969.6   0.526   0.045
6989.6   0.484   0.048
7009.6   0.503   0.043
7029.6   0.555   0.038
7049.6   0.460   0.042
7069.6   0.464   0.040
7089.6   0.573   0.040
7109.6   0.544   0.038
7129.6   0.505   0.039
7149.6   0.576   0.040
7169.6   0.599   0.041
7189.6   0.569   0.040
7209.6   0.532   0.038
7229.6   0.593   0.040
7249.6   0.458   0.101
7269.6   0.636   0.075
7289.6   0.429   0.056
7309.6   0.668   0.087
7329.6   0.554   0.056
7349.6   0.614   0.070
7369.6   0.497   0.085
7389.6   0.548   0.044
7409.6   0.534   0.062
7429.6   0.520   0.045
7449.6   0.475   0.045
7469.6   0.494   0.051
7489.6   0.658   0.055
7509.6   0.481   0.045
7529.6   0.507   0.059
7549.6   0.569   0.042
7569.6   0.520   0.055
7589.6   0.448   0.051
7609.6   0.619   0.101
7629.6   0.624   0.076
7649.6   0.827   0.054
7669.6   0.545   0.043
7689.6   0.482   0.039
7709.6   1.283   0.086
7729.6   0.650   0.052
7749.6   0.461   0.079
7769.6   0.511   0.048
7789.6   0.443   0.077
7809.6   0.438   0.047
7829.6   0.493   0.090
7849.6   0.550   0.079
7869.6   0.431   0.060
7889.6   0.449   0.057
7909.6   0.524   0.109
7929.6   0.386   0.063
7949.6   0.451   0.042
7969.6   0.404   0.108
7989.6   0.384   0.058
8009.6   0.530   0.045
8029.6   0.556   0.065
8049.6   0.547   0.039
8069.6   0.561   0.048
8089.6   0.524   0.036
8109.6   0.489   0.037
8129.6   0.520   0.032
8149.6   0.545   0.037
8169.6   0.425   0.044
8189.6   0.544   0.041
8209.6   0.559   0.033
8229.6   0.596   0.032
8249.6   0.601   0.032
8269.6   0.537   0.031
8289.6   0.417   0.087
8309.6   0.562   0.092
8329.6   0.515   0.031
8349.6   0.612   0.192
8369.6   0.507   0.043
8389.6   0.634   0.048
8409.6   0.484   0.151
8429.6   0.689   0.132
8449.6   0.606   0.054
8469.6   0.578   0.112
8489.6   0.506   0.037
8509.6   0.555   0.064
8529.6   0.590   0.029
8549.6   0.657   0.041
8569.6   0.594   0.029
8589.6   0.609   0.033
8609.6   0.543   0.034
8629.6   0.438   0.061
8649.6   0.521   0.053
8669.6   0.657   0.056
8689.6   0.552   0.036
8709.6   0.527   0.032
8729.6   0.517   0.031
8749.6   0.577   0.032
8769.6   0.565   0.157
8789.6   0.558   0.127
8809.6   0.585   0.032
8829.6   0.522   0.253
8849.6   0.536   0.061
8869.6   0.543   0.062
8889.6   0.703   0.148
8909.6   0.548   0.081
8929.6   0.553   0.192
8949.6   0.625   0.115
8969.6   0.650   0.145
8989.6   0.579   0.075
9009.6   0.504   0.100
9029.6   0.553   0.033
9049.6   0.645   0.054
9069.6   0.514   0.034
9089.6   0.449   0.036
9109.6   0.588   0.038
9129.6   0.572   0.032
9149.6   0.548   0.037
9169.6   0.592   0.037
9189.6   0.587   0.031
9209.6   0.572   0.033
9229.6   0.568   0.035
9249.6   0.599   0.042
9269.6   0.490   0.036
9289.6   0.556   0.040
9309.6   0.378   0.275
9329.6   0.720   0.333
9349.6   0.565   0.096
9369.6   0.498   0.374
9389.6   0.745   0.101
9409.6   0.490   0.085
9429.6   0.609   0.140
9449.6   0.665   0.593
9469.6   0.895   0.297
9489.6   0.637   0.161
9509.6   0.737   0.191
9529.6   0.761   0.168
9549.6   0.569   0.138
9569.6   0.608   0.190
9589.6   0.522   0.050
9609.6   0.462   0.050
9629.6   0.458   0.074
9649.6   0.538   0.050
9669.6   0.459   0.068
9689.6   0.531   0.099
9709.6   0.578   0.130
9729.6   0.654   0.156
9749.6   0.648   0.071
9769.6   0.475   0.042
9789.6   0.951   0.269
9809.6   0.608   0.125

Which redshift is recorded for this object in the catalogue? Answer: 0.541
